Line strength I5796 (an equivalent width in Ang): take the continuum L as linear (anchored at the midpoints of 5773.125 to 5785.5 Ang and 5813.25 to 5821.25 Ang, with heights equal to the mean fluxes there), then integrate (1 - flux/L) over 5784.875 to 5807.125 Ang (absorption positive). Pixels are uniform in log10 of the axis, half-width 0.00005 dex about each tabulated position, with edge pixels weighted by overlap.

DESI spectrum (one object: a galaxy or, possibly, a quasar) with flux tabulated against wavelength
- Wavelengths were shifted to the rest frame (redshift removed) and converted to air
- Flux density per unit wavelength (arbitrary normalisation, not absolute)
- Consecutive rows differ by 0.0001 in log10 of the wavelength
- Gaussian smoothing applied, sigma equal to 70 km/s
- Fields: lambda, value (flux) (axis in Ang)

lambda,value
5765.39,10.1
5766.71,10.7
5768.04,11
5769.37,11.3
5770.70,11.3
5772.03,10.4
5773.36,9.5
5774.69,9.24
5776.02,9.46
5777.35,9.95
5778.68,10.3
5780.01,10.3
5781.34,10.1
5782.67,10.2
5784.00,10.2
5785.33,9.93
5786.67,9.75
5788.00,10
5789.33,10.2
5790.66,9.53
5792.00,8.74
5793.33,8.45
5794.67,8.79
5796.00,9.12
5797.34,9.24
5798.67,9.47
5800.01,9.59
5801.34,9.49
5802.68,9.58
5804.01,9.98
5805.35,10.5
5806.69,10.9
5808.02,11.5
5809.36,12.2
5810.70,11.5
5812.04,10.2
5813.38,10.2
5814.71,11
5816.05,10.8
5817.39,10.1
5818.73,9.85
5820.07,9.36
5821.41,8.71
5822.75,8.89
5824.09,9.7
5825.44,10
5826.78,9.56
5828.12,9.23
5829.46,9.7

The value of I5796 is 1.0 Ang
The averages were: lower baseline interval 9.94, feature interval 9.58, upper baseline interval 10.1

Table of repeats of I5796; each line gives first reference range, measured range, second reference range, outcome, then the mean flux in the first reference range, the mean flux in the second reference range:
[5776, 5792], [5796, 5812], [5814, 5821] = -0.3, 9.96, 10.2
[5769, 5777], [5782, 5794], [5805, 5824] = 0.7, 10.1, 10.4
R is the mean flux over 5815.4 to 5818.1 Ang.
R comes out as 10.4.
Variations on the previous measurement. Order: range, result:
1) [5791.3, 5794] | 8.59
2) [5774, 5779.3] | 9.73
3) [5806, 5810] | 11.5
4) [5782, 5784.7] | 10.2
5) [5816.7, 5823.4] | 9.39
